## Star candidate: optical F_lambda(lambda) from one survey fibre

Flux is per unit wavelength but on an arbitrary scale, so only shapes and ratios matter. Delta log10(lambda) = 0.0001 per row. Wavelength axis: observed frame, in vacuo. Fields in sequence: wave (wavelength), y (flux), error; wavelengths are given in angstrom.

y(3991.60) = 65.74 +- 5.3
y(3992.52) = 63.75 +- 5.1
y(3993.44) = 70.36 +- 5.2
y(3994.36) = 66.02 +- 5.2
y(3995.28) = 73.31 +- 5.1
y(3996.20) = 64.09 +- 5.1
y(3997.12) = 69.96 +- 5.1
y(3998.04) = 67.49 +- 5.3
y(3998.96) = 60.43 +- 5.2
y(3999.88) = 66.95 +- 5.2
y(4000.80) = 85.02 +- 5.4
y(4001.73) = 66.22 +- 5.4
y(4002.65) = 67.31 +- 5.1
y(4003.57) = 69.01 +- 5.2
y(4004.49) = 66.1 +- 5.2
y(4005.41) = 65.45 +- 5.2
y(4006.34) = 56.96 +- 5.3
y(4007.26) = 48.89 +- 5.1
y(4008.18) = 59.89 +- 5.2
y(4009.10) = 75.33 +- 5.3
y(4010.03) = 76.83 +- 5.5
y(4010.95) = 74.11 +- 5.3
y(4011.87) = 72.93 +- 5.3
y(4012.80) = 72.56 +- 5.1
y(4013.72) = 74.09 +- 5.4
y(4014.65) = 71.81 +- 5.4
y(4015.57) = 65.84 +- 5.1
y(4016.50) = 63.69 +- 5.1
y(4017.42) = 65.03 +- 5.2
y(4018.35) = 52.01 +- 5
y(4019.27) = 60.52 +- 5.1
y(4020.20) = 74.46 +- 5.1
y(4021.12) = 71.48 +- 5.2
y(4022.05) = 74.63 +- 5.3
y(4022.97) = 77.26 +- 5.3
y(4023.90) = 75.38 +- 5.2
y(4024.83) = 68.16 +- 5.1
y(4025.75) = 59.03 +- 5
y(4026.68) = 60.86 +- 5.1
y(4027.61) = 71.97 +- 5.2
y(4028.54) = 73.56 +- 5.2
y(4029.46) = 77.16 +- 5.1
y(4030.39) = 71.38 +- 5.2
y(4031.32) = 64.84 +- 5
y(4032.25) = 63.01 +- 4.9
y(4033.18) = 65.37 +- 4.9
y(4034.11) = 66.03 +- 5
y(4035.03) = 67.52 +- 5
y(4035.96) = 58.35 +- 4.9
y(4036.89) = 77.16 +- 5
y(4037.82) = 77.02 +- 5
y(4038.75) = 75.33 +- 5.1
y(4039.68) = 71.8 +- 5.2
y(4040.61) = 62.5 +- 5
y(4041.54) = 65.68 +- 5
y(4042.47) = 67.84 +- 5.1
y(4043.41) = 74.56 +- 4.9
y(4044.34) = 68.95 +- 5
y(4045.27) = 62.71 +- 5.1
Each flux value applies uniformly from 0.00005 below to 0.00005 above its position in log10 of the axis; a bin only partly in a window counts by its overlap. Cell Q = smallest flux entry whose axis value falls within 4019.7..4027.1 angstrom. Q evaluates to 59.03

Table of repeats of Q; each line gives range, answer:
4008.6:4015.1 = 71.81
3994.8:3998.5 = 64.09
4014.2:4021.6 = 52.01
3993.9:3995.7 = 66.02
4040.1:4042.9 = 62.5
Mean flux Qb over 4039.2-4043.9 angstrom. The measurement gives 68.4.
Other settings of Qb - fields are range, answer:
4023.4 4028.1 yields 67.1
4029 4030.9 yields 74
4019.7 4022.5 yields 73.3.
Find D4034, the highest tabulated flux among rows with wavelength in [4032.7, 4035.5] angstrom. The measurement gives 67.52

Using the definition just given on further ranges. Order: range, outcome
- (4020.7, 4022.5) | 74.63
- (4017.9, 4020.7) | 74.46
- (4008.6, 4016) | 76.83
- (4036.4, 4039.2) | 77.16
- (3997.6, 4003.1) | 85.02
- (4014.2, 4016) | 71.81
